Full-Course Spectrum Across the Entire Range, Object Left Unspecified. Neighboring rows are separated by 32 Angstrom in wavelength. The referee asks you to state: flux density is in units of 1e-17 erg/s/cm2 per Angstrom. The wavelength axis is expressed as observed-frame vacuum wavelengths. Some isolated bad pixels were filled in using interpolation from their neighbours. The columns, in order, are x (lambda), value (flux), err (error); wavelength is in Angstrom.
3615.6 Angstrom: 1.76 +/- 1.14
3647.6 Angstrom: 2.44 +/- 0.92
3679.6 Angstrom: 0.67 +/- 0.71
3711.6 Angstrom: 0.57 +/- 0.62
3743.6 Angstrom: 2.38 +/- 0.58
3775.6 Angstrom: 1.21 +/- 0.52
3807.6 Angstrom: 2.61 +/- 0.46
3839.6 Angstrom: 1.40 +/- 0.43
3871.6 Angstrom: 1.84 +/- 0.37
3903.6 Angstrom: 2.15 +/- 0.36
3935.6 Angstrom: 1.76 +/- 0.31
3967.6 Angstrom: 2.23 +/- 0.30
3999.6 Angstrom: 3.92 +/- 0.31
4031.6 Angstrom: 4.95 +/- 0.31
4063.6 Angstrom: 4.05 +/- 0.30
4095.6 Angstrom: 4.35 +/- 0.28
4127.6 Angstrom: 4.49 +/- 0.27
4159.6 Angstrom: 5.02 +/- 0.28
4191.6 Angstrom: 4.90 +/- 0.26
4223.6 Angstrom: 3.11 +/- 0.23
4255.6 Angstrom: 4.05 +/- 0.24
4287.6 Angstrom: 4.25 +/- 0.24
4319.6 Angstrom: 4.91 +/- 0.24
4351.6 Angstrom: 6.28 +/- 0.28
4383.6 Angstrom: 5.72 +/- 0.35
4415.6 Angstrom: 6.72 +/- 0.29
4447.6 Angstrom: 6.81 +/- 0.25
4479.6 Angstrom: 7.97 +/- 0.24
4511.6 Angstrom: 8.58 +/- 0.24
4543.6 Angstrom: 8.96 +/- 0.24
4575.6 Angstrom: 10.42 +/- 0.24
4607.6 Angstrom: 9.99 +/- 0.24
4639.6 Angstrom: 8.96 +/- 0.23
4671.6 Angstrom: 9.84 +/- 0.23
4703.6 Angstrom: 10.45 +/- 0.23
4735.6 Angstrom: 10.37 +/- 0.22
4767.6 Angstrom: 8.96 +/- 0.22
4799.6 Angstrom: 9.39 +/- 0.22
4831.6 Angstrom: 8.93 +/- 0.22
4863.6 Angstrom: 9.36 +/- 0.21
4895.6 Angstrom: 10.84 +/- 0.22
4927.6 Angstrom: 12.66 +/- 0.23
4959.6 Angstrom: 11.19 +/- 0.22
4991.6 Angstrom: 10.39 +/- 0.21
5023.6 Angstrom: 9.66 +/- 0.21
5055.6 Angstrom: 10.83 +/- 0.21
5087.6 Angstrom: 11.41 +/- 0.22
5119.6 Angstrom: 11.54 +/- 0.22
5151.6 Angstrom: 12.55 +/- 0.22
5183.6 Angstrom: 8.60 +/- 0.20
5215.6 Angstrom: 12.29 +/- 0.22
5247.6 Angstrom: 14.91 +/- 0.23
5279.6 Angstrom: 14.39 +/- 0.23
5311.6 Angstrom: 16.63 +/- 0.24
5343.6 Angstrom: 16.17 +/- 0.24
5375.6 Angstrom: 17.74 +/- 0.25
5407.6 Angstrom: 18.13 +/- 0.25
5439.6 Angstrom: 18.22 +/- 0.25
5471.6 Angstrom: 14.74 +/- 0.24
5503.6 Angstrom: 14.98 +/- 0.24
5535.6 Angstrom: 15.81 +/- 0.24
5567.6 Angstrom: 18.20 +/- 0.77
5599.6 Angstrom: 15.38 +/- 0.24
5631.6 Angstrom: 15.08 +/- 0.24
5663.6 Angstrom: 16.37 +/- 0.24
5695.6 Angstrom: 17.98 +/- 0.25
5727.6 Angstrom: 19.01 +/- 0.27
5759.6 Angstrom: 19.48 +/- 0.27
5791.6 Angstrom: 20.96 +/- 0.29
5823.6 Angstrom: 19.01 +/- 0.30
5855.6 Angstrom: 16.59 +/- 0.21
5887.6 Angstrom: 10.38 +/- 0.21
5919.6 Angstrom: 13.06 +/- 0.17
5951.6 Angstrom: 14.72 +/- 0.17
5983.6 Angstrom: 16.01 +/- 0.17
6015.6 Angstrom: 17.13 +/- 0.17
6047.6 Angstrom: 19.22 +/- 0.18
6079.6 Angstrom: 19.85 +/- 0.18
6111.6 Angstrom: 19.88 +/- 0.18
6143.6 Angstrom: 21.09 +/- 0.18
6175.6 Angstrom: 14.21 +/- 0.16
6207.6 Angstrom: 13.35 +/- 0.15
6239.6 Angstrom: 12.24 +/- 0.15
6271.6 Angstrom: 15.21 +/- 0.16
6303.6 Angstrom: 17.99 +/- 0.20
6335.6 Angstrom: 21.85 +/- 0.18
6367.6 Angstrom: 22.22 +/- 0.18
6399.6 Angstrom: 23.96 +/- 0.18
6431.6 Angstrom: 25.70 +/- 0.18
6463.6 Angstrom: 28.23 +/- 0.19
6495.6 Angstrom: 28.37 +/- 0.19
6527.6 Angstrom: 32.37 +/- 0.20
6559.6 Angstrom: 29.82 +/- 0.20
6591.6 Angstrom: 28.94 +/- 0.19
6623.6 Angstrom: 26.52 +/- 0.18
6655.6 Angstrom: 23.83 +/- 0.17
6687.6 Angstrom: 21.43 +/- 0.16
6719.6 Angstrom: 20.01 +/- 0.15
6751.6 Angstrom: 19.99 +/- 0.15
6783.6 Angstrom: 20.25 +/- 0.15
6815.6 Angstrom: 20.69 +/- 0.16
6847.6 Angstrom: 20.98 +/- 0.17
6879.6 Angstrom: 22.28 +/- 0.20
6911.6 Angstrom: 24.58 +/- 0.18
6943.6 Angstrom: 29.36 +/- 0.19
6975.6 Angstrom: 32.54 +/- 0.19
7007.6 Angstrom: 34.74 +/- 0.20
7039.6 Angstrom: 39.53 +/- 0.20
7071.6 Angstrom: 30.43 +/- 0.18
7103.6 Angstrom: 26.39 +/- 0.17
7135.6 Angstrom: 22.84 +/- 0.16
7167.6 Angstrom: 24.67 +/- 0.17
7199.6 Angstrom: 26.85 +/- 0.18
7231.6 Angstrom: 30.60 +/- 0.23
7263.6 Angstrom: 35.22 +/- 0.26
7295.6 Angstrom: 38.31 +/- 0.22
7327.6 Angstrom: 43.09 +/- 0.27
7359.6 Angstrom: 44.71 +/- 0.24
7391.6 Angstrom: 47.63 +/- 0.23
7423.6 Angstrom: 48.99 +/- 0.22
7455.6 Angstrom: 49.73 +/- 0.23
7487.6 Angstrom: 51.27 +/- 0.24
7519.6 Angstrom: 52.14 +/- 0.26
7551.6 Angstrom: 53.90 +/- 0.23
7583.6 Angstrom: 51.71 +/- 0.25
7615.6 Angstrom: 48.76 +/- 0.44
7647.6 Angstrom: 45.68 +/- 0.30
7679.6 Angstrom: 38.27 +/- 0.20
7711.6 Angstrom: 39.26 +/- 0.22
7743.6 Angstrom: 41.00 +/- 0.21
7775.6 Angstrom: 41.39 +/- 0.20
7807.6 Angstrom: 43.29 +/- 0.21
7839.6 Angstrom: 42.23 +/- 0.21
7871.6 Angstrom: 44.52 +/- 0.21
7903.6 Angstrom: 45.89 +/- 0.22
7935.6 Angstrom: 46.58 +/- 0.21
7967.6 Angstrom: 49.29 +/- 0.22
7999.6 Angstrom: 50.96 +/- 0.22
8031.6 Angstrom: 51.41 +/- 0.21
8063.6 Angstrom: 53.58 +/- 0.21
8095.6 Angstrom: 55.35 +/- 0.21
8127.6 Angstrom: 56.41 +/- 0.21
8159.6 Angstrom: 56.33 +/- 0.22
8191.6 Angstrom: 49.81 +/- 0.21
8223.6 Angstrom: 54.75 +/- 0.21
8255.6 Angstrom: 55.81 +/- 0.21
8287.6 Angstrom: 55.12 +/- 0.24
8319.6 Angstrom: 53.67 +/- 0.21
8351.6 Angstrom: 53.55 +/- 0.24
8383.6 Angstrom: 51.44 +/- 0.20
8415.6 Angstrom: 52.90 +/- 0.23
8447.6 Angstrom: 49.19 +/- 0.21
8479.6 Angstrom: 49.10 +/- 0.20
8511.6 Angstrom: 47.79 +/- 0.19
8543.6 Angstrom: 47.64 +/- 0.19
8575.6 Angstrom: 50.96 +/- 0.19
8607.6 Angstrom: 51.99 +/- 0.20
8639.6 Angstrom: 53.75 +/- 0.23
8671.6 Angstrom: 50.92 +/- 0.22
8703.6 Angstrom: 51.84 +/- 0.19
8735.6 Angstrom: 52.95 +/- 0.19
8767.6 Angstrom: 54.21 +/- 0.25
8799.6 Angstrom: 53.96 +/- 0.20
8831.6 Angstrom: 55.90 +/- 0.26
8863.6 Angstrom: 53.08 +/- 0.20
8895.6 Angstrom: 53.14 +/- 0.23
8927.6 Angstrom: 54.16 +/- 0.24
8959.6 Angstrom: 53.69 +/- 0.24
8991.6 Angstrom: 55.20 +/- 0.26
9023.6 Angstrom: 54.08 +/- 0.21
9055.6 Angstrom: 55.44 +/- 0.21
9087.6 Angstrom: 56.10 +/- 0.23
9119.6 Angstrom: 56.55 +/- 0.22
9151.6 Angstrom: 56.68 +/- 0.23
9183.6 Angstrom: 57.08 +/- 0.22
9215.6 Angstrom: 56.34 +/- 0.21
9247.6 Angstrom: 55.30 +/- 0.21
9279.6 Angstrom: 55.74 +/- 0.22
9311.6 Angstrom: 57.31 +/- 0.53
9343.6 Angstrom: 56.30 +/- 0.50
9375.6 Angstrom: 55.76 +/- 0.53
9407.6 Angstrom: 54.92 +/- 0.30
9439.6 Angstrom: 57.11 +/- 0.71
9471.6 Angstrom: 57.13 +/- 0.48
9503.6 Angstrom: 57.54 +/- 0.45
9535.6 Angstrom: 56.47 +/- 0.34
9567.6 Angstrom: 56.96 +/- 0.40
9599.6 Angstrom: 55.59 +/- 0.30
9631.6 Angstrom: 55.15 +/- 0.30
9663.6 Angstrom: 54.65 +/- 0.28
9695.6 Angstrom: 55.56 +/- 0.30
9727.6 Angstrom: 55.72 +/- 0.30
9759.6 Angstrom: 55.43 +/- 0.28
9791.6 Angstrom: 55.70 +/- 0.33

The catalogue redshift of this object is 0.00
